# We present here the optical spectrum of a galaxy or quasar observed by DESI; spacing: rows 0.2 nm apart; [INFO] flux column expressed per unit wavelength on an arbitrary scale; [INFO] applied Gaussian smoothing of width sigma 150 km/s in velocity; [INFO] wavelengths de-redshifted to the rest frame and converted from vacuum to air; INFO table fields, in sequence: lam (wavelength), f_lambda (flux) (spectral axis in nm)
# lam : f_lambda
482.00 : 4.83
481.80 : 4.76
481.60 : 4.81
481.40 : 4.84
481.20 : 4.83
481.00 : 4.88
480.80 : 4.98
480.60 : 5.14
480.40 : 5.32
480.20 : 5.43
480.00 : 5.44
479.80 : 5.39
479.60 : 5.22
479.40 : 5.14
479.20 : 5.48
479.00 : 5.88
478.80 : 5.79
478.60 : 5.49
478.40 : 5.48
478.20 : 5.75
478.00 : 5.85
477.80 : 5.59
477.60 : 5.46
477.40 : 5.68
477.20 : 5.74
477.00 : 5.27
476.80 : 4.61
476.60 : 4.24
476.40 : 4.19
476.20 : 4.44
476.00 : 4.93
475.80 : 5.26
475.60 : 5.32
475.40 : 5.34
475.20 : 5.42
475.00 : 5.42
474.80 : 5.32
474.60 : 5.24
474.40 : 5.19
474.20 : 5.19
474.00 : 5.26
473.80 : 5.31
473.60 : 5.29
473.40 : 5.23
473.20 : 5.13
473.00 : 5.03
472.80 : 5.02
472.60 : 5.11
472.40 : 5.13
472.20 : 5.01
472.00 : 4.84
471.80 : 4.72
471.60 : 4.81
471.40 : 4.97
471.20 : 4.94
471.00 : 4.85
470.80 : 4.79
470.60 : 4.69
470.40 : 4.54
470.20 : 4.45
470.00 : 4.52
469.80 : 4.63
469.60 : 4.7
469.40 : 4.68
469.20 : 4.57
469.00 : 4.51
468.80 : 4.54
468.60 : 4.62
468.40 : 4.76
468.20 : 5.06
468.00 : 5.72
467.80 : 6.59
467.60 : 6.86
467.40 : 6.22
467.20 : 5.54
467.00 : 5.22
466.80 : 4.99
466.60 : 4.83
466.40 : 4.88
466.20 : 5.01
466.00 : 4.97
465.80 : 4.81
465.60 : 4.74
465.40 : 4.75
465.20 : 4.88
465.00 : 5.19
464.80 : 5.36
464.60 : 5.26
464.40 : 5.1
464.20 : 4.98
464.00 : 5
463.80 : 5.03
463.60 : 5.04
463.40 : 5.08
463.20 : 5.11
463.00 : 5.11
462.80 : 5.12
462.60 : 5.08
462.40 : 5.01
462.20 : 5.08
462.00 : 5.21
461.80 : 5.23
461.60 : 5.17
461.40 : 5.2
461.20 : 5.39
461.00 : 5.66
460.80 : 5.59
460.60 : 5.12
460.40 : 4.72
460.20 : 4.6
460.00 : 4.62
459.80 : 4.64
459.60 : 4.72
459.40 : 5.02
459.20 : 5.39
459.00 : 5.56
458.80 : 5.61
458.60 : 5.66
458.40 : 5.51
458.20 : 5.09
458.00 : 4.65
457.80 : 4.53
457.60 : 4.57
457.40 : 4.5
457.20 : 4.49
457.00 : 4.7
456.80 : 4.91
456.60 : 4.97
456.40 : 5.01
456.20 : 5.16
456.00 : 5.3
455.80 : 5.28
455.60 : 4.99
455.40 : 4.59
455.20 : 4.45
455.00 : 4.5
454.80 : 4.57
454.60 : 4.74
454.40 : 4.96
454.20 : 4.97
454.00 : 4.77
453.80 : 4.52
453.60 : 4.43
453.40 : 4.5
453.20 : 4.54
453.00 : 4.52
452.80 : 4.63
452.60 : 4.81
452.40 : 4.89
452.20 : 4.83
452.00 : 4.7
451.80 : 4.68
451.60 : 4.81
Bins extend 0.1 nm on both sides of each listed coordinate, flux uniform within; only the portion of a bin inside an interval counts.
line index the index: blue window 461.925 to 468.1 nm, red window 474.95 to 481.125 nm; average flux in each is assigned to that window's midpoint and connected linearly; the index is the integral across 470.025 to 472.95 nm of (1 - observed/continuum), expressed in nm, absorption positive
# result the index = 0.22 nm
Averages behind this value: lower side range 5.22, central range 4.84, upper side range 5.27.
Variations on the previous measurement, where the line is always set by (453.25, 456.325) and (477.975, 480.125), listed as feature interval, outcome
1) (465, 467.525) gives 0.02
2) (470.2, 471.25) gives 0.11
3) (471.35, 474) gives 0.14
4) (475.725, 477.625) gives 0.17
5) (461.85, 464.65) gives -0.03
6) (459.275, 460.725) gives 0.04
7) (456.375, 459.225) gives -0.07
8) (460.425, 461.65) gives -0.09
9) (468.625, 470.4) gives 0.22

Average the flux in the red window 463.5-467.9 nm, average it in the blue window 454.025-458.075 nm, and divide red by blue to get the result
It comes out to 1.1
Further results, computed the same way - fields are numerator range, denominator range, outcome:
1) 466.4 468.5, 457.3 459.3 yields 1.09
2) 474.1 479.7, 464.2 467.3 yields 1.05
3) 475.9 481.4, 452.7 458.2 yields 1.11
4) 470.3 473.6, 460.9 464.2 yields 0.96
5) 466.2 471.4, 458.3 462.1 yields 0.97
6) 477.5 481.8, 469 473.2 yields 1.11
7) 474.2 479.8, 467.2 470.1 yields 1.03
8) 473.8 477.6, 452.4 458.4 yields 1.08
